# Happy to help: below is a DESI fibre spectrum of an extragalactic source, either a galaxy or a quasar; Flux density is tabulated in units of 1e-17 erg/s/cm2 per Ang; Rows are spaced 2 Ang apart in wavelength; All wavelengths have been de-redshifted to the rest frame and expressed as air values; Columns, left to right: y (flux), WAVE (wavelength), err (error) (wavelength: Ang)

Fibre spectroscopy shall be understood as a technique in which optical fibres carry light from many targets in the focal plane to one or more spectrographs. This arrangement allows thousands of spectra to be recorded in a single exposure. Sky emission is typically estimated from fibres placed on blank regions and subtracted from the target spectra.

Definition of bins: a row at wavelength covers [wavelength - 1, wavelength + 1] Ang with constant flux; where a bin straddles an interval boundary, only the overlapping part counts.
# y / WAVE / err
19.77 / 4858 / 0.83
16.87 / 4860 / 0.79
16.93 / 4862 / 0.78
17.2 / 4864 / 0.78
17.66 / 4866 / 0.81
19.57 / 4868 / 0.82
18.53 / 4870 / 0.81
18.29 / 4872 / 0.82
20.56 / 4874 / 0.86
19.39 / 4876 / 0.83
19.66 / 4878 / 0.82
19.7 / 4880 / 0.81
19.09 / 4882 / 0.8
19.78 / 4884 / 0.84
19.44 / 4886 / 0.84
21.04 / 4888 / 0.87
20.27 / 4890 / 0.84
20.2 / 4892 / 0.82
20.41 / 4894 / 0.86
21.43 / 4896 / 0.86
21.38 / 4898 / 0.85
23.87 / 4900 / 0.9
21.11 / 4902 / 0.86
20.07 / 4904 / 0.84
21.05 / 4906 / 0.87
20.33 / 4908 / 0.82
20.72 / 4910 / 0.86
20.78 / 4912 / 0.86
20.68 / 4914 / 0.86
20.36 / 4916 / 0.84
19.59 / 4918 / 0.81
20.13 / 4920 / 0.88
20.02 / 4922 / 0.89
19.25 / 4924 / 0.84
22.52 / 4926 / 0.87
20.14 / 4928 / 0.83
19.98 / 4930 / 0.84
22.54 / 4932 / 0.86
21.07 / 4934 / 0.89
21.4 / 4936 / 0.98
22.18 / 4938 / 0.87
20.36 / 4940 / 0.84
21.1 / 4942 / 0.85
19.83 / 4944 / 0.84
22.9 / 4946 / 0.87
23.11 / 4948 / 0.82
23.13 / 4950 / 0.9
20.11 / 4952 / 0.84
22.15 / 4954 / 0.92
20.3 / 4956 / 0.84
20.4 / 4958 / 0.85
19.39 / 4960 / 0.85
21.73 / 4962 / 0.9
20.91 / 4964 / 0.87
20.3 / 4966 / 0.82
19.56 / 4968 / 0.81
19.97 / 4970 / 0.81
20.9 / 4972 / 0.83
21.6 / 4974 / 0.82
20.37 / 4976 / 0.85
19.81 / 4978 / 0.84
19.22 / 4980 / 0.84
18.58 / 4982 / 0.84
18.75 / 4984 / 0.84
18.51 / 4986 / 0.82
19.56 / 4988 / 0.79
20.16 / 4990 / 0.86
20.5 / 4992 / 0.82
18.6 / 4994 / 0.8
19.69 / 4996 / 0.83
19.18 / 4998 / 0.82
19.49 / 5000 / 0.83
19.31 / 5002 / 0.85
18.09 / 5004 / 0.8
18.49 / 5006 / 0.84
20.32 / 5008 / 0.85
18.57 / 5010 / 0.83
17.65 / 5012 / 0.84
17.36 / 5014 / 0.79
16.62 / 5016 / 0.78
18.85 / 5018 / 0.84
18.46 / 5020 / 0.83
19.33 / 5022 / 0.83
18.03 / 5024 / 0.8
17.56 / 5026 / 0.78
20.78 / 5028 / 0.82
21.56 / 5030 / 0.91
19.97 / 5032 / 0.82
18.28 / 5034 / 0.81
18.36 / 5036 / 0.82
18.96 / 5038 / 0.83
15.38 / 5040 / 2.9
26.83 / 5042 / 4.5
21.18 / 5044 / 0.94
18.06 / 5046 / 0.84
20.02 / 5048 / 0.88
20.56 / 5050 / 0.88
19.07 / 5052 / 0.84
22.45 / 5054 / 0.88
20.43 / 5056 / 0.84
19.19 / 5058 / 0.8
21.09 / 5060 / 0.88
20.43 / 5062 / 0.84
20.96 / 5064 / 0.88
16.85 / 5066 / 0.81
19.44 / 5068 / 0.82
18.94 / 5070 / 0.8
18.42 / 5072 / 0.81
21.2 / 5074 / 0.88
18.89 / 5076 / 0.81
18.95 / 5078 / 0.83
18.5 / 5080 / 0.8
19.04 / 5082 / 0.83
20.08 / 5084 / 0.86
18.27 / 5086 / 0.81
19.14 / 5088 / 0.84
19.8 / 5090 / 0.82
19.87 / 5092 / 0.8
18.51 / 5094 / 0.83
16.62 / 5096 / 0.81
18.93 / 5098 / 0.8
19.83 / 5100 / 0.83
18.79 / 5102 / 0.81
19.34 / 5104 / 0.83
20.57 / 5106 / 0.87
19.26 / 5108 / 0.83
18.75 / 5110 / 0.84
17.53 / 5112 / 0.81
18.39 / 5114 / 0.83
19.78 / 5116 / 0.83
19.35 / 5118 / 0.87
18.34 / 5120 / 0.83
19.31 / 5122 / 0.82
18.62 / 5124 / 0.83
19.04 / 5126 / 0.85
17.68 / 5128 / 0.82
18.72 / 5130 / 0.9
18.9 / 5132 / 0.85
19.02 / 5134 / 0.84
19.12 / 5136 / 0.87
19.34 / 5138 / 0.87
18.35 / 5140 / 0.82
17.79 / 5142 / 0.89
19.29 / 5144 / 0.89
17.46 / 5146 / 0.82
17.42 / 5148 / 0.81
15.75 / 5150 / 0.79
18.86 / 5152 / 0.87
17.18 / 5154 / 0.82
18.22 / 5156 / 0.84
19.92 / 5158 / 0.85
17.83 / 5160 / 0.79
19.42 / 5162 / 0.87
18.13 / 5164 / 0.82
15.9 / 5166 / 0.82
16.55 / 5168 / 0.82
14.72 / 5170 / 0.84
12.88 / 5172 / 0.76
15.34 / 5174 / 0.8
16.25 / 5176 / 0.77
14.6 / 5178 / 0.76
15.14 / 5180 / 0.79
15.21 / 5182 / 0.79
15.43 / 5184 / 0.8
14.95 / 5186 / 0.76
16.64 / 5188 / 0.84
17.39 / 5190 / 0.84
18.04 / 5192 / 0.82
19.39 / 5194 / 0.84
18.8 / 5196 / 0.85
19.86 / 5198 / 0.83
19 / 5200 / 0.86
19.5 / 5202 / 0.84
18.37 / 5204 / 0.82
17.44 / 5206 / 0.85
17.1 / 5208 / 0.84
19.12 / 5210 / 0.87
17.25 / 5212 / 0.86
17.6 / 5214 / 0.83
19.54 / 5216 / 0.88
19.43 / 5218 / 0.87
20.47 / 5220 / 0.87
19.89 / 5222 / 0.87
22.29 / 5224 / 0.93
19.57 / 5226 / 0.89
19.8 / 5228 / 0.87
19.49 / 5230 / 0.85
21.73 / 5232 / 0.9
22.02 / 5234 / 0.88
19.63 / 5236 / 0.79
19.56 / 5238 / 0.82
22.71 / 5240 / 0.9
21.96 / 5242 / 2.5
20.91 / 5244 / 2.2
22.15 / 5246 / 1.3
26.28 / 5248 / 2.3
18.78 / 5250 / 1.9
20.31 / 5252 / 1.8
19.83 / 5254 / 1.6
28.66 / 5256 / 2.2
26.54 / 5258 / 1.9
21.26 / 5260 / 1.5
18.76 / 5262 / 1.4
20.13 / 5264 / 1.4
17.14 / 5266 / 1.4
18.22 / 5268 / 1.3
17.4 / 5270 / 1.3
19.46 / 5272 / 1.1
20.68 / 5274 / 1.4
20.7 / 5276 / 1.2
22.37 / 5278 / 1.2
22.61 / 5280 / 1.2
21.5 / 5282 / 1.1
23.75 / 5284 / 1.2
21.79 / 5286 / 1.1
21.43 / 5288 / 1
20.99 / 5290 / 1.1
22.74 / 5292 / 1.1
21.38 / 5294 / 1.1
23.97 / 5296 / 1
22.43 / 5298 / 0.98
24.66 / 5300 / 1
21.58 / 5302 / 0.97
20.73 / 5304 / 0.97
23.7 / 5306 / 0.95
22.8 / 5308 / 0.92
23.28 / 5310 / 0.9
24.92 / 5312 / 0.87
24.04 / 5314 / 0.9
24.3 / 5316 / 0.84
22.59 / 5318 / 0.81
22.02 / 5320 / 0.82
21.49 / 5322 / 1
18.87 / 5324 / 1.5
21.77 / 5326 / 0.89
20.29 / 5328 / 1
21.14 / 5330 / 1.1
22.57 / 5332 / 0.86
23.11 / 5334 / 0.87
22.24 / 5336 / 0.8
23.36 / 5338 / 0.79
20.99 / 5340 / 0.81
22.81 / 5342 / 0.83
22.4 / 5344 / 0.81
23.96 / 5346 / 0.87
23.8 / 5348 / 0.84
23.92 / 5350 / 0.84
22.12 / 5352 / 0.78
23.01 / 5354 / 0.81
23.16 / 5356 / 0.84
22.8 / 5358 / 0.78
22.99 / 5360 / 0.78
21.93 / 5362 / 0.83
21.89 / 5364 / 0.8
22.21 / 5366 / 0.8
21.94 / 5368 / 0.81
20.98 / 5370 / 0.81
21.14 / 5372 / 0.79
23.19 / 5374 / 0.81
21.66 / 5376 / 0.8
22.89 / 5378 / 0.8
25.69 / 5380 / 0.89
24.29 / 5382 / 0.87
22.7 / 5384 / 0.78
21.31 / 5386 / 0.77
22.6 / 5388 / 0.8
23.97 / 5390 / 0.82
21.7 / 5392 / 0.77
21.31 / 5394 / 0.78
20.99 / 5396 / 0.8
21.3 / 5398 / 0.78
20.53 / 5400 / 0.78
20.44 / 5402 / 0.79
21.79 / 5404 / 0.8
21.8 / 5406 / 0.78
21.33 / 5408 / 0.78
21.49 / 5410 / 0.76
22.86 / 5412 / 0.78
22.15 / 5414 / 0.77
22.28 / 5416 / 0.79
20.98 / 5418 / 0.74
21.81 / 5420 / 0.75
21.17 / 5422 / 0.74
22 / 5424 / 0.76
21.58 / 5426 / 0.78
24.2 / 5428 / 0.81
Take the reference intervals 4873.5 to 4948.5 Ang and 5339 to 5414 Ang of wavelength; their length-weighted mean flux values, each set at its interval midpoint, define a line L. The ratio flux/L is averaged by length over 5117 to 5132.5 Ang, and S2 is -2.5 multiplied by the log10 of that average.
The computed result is 0.15 mag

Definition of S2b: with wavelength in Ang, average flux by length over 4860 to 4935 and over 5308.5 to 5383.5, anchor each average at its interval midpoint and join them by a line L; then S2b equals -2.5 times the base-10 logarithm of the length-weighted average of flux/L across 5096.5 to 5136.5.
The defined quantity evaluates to 0.13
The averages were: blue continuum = 20.1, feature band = 18.9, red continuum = 22.6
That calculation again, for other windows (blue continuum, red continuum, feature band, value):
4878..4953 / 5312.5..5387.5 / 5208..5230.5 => 0.14 mag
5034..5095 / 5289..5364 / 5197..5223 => 0.13 mag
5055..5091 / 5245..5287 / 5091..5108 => 0.03 mag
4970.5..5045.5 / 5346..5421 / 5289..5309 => -0.04 mag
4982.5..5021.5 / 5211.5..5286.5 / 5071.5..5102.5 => 0.03 mag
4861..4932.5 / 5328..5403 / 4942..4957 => -0.07 mag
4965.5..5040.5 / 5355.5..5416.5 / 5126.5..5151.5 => 0.11 mag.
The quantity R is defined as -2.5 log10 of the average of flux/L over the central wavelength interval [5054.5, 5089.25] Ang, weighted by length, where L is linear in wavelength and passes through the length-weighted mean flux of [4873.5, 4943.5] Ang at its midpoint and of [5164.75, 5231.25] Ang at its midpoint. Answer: -0.03 mag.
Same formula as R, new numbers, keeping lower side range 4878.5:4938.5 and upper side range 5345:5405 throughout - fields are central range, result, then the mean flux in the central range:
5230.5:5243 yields 0.03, 21.2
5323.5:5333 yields 0.06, 21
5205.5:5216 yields 0.21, 17.9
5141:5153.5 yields 0.21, 17.7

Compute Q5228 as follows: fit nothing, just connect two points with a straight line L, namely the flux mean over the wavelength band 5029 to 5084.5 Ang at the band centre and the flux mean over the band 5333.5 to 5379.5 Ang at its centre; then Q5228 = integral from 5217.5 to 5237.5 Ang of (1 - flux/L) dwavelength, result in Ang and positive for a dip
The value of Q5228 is 0.86 Ang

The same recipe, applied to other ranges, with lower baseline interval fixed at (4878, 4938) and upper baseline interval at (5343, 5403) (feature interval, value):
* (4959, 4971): 0.3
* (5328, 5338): 0.0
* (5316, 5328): 0.4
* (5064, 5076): 1.2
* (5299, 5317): -0.9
